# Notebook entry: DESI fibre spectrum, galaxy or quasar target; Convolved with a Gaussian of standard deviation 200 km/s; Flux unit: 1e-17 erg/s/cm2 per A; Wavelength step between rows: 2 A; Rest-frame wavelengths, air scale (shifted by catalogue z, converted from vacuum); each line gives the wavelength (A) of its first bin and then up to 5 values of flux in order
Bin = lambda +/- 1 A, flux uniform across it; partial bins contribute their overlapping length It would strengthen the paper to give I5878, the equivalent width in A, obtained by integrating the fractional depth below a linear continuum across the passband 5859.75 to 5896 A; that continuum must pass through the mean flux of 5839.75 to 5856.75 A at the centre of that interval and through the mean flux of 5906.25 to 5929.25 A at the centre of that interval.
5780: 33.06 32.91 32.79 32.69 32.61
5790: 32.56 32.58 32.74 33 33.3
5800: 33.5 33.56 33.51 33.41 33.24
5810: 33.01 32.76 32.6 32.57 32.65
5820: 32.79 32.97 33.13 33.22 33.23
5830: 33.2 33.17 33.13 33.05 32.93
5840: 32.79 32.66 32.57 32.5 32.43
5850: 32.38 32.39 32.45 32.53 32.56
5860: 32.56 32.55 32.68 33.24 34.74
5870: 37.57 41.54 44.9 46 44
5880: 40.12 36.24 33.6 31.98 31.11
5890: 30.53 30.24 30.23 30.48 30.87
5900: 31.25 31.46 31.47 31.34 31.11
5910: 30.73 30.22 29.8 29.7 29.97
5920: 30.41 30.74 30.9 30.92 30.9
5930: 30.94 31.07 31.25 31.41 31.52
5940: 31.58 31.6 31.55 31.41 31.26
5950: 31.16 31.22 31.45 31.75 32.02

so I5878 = -4.6 A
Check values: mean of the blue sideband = 32.5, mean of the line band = 35.7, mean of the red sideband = 30.5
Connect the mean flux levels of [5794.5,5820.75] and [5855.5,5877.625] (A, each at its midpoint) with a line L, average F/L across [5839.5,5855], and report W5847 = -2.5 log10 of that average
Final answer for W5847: 0.10 mag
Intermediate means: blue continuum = 33.1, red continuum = 36.7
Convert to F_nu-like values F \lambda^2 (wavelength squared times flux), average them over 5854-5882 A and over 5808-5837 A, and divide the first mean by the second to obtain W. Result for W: 1.1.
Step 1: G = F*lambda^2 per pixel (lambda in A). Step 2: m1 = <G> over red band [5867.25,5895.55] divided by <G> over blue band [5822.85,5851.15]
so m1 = 1.1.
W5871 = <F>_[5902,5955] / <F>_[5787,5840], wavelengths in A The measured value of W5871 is 0.9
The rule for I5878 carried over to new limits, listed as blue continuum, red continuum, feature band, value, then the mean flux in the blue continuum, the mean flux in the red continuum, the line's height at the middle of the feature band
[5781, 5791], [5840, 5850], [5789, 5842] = -0.6 A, 32.7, 32.5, 32.6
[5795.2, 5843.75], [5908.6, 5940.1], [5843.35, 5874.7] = -2.1 A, 33.1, 30.7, 32.2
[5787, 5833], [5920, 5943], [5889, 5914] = 0.6 A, 33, 31.1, 31.6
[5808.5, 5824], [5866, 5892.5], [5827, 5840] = 0.3 A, 32.8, 37.1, 34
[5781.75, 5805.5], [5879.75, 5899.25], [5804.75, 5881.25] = -4.2 A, 33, 32.2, 32.6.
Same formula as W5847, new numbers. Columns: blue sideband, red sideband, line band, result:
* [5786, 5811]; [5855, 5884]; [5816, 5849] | 0.07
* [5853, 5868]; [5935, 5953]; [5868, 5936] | -0.03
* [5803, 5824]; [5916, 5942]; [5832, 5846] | -0.01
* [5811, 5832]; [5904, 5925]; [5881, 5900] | -0.02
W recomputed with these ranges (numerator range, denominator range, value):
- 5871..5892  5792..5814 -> 1.17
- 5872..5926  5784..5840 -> 1.04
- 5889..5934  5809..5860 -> 0.96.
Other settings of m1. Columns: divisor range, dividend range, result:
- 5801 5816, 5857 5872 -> 1.05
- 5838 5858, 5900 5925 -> 0.96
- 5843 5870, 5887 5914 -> 0.95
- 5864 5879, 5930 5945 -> 0.81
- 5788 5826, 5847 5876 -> 1.08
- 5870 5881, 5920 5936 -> 0.74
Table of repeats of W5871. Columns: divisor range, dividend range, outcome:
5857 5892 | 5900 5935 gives 0.85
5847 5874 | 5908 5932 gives 0.89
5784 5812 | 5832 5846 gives 0.99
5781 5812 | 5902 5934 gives 0.93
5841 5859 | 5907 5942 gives 0.95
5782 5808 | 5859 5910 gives 1.04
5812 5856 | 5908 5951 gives 0.94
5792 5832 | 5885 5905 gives 0.94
